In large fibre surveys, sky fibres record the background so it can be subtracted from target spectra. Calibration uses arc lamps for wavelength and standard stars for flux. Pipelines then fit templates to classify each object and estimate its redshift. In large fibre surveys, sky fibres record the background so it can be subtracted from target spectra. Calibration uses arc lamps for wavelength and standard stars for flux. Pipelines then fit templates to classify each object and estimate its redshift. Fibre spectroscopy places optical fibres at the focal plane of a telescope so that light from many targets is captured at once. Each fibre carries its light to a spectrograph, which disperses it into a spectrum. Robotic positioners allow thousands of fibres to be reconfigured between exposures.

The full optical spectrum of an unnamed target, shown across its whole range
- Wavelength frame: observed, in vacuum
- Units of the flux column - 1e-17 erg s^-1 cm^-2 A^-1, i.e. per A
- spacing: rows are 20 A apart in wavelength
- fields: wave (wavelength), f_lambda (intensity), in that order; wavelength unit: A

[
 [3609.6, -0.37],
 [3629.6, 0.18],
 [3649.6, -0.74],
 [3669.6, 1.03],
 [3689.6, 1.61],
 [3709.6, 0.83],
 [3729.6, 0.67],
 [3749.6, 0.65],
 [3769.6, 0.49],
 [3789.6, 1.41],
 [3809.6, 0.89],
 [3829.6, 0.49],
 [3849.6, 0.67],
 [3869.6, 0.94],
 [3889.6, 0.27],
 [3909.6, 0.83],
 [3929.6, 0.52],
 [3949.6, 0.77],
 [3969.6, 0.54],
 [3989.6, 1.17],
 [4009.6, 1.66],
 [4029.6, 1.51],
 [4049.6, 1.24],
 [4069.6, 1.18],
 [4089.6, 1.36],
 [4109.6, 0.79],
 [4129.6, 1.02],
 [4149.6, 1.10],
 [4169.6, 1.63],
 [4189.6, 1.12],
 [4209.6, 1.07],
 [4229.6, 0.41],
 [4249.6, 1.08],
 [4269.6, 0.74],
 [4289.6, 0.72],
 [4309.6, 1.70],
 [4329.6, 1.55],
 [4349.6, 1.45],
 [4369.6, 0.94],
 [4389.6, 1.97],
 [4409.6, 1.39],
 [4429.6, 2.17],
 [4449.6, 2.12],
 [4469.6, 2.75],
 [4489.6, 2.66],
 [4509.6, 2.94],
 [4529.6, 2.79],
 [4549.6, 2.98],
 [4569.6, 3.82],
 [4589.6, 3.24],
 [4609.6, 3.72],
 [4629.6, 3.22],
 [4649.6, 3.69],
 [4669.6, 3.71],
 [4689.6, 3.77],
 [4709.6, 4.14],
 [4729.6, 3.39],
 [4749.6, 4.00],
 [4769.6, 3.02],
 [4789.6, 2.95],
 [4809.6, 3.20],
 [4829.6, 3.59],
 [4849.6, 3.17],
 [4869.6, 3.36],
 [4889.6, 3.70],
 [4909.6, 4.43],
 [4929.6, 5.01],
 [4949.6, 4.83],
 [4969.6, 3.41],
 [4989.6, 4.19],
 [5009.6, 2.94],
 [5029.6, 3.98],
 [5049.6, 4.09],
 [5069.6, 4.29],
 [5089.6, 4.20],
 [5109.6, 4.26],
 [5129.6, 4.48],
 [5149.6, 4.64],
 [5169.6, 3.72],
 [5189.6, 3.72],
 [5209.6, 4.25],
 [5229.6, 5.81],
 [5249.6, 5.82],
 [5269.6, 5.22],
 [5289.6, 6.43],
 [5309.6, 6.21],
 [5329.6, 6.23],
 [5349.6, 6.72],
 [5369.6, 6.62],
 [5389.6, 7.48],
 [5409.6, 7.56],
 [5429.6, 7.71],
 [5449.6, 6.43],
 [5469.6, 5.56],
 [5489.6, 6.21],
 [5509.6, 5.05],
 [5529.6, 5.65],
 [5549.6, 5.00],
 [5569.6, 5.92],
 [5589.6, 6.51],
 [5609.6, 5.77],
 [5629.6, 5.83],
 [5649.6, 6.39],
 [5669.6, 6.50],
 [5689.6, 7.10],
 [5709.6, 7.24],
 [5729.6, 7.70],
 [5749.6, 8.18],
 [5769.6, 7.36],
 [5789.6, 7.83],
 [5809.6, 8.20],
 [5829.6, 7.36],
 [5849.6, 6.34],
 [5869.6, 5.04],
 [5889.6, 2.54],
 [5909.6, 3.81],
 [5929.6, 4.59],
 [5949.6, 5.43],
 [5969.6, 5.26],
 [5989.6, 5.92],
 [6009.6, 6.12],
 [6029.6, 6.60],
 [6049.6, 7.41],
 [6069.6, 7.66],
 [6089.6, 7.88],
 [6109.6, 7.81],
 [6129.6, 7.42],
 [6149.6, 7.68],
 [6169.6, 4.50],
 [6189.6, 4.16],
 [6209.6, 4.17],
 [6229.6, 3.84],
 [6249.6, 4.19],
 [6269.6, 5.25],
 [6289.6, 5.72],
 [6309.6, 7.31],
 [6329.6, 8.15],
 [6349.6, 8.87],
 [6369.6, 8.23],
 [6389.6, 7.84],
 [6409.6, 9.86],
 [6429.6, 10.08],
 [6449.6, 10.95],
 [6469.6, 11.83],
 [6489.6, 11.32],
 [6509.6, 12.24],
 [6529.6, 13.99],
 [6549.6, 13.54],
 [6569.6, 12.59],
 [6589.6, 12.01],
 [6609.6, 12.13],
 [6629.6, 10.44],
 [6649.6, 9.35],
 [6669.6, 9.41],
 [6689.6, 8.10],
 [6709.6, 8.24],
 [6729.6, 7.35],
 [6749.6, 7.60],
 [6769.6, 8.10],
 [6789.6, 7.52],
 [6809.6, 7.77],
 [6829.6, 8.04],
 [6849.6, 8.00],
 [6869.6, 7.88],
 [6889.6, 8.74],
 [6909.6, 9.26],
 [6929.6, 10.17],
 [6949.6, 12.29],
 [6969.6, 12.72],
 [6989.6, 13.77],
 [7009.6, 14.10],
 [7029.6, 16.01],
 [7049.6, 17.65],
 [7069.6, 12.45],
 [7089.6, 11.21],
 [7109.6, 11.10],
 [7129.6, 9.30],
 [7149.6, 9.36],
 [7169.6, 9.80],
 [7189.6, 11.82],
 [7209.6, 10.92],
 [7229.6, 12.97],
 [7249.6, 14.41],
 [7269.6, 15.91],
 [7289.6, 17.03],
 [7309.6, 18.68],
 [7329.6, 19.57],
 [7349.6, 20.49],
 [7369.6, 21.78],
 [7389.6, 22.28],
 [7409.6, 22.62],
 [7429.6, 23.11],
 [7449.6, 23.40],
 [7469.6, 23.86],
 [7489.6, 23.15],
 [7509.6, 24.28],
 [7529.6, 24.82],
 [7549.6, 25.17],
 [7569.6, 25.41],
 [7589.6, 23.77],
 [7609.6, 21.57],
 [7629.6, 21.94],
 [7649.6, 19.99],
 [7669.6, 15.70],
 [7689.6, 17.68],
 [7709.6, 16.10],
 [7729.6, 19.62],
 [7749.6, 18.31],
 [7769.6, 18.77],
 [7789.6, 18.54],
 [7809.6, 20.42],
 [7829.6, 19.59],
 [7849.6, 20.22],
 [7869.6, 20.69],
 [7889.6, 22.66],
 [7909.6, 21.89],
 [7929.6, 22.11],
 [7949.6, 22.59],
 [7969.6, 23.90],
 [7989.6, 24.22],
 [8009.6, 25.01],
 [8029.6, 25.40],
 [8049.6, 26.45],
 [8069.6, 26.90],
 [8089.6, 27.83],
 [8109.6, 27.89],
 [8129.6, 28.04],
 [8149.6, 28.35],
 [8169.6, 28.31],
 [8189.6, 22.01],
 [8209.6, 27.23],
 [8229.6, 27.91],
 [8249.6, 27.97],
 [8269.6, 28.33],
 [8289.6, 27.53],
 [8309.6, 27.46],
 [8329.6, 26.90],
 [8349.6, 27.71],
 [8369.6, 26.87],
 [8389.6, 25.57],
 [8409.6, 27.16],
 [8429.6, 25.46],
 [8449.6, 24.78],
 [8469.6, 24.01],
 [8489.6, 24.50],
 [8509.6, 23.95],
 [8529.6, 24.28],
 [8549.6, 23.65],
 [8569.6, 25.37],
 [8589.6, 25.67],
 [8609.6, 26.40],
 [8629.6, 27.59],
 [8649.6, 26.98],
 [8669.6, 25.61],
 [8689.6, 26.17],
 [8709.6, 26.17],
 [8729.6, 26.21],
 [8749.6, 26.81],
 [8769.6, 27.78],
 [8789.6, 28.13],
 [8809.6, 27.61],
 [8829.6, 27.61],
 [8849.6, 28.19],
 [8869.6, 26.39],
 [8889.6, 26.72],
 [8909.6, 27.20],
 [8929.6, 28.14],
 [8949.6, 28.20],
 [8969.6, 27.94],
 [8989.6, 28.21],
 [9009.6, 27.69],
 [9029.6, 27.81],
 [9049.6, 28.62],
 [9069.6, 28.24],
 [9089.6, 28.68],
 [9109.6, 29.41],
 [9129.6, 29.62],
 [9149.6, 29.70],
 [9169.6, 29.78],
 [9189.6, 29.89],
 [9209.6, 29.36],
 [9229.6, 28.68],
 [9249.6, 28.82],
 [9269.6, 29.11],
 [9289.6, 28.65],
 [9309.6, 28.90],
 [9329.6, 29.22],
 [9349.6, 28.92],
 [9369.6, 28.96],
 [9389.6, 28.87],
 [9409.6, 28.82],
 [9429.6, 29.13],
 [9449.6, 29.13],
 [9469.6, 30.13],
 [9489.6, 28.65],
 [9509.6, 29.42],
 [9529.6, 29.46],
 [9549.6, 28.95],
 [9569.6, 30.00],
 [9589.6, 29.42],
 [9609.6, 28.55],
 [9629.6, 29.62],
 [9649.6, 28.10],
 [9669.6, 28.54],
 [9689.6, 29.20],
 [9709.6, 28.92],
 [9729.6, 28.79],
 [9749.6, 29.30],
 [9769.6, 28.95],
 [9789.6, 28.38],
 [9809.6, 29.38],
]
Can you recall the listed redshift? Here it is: 0.00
